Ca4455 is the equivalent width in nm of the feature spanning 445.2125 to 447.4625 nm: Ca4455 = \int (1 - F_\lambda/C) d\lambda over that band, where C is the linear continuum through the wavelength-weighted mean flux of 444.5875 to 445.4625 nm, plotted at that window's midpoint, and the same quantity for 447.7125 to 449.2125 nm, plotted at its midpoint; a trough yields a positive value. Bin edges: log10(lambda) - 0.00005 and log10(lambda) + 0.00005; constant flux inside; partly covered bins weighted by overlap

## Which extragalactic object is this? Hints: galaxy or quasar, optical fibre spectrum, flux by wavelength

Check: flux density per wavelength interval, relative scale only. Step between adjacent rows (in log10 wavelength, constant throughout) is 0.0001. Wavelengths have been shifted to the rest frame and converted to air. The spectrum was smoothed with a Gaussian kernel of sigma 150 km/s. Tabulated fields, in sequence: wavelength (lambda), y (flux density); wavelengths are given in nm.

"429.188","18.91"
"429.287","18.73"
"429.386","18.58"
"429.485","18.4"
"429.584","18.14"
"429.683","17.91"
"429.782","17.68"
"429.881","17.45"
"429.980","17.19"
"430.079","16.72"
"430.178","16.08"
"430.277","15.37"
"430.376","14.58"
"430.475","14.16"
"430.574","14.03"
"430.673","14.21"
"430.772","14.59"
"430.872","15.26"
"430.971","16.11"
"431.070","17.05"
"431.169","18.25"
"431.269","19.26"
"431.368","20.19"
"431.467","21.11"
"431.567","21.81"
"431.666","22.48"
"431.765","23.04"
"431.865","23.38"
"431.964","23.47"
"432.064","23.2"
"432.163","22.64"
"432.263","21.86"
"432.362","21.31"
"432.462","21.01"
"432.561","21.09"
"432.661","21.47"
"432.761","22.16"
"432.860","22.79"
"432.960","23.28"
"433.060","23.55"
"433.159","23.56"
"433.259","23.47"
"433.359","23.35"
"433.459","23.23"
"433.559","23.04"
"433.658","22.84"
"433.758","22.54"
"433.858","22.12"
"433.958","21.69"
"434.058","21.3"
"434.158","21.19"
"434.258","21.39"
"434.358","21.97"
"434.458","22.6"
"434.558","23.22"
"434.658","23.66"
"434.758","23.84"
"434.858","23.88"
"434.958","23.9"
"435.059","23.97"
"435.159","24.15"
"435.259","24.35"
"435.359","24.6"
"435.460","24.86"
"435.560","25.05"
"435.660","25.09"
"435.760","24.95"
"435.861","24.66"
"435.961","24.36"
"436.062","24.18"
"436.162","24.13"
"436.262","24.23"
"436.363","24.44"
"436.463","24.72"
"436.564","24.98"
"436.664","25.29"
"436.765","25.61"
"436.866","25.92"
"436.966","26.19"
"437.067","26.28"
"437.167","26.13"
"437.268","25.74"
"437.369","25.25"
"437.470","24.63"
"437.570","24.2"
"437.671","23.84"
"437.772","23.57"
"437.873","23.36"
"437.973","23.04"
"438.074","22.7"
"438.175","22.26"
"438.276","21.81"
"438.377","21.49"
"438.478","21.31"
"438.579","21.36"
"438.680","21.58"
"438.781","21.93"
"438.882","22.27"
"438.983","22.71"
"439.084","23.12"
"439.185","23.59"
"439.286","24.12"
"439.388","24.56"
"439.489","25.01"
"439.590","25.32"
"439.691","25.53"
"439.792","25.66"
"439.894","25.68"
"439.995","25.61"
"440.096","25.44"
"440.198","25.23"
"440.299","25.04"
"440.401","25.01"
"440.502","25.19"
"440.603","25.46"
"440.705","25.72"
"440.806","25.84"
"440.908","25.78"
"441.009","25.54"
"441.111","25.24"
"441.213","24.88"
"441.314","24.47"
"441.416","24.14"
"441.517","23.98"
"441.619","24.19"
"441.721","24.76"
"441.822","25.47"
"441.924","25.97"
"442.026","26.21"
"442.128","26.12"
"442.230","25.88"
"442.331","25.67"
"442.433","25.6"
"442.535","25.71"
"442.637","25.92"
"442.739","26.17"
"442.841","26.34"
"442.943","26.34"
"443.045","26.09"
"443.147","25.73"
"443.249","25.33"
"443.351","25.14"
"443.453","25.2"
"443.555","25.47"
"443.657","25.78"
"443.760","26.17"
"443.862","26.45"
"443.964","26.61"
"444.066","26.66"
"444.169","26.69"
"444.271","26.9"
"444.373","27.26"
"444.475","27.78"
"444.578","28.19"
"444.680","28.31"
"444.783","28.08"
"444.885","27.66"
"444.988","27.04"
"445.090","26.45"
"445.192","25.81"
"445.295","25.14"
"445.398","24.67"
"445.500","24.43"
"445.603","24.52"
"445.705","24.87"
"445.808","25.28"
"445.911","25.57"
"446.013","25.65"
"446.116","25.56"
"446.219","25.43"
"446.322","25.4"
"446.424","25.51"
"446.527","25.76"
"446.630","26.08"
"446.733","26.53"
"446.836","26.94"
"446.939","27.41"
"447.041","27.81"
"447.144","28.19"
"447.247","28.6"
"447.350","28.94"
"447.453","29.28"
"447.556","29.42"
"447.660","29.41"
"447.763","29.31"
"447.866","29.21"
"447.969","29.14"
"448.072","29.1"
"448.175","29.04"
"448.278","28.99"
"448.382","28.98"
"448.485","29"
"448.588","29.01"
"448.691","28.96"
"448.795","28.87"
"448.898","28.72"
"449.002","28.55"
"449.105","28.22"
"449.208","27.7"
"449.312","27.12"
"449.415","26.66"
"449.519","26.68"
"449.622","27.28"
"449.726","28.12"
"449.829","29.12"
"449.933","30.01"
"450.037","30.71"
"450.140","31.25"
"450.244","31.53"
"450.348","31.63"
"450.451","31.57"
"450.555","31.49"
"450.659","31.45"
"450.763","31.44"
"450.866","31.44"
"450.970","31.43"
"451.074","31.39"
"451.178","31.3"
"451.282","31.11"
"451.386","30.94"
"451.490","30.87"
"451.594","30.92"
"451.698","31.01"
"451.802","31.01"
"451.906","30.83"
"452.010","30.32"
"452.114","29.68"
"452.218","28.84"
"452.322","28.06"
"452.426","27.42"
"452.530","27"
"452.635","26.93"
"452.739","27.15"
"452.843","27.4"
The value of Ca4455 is 0.11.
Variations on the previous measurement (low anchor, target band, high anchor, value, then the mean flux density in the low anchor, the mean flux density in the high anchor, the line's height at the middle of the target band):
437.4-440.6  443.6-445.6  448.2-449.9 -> -0.023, 23.8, 28.3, 26.3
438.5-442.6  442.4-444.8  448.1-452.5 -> -0.008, 24.7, 29.7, 26.3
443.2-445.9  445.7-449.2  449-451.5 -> 0.047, 26.2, 30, 28.1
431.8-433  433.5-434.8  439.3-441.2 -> 0.032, 22.3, 25.3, 23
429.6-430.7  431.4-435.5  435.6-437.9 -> -0.483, 16.1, 24.9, 20.5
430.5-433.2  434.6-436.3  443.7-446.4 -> -0.182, 20.4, 26.2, 22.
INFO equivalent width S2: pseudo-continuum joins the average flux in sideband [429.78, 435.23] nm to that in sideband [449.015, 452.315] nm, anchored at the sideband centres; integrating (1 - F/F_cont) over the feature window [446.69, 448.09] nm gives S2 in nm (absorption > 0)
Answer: -0.01 nm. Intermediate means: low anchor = 20.8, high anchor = 30.1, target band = 28.5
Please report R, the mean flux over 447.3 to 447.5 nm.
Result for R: 29.1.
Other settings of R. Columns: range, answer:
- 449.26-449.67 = 26.9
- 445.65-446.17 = 25.4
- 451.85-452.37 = 29.6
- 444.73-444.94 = 27.8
